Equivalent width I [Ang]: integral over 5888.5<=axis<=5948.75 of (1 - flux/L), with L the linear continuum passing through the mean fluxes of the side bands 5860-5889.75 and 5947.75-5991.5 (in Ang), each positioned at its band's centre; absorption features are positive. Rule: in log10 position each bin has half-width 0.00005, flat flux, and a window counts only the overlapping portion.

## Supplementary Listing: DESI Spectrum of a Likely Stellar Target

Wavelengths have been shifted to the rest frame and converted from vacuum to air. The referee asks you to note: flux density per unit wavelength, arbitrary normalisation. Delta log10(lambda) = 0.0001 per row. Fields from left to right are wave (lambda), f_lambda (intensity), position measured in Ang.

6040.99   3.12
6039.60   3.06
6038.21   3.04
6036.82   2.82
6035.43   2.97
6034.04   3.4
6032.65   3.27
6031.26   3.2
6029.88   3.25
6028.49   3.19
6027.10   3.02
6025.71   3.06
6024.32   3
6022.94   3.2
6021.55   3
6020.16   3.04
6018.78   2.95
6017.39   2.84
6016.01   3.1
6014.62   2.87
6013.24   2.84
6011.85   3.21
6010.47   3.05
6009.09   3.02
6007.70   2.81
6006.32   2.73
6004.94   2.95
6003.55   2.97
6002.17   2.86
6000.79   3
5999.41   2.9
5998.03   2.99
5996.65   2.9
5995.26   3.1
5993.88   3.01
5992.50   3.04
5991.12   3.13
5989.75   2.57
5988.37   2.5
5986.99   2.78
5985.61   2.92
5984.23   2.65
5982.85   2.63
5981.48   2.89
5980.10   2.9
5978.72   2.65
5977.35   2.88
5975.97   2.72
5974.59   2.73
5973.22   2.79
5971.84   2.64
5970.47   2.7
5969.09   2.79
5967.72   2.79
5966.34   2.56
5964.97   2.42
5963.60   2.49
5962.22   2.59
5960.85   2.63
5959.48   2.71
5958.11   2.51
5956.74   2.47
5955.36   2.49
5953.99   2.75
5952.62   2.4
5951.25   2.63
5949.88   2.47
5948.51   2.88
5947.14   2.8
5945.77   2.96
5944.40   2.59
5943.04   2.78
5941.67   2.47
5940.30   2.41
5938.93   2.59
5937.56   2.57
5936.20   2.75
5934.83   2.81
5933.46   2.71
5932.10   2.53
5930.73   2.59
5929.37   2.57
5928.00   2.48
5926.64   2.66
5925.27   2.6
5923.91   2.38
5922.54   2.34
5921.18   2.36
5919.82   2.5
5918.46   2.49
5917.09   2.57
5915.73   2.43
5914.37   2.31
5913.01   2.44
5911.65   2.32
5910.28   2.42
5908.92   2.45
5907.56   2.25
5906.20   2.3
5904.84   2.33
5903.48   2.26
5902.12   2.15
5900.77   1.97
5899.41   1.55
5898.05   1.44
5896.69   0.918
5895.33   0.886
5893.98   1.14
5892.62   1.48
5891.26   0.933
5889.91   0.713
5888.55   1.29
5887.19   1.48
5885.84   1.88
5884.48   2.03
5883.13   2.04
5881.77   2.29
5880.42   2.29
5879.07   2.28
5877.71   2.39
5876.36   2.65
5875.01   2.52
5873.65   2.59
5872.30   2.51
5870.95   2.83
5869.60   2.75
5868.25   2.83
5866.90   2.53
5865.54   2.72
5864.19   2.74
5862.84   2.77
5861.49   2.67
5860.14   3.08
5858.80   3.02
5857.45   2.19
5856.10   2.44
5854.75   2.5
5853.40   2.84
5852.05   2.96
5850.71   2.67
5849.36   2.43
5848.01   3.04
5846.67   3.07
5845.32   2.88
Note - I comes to 6.8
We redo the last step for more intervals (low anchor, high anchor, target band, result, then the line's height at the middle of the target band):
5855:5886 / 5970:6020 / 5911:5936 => 1.6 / 2.68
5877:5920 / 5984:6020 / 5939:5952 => -1.5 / 2.38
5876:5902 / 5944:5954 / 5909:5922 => -1.9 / 2.11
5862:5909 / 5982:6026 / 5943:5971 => -0.6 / 2.58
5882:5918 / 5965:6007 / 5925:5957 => -4.4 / 2.31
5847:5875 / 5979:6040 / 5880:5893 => 5.3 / 2.75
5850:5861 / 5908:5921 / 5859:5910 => 9.2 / 2.57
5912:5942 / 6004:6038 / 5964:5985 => 0.5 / 2.78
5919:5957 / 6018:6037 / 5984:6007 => 0.3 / 2.92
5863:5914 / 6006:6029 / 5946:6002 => -1.1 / 2.69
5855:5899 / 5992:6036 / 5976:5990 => 0.4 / 2.82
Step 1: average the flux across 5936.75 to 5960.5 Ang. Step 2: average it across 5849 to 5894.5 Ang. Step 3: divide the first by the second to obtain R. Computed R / 1.1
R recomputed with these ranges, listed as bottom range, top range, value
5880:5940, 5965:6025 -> 1.35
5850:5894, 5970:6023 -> 1.24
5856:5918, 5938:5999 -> 1.25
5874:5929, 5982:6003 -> 1.39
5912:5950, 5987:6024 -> 1.14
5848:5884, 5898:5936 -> 0.92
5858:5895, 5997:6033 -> 1.35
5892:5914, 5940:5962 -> 1.38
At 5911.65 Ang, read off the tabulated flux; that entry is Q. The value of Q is 2.32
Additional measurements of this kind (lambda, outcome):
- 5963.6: 2.49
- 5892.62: 1.48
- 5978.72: 2.65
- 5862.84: 2.77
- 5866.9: 2.53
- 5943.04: 2.78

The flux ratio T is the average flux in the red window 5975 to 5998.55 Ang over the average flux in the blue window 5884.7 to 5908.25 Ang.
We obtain 1.78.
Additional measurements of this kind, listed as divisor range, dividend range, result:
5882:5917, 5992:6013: 1.62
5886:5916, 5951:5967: 1.43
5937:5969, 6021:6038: 1.19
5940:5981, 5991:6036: 1.14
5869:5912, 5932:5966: 1.33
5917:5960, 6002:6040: 1.17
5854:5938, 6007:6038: 1.34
